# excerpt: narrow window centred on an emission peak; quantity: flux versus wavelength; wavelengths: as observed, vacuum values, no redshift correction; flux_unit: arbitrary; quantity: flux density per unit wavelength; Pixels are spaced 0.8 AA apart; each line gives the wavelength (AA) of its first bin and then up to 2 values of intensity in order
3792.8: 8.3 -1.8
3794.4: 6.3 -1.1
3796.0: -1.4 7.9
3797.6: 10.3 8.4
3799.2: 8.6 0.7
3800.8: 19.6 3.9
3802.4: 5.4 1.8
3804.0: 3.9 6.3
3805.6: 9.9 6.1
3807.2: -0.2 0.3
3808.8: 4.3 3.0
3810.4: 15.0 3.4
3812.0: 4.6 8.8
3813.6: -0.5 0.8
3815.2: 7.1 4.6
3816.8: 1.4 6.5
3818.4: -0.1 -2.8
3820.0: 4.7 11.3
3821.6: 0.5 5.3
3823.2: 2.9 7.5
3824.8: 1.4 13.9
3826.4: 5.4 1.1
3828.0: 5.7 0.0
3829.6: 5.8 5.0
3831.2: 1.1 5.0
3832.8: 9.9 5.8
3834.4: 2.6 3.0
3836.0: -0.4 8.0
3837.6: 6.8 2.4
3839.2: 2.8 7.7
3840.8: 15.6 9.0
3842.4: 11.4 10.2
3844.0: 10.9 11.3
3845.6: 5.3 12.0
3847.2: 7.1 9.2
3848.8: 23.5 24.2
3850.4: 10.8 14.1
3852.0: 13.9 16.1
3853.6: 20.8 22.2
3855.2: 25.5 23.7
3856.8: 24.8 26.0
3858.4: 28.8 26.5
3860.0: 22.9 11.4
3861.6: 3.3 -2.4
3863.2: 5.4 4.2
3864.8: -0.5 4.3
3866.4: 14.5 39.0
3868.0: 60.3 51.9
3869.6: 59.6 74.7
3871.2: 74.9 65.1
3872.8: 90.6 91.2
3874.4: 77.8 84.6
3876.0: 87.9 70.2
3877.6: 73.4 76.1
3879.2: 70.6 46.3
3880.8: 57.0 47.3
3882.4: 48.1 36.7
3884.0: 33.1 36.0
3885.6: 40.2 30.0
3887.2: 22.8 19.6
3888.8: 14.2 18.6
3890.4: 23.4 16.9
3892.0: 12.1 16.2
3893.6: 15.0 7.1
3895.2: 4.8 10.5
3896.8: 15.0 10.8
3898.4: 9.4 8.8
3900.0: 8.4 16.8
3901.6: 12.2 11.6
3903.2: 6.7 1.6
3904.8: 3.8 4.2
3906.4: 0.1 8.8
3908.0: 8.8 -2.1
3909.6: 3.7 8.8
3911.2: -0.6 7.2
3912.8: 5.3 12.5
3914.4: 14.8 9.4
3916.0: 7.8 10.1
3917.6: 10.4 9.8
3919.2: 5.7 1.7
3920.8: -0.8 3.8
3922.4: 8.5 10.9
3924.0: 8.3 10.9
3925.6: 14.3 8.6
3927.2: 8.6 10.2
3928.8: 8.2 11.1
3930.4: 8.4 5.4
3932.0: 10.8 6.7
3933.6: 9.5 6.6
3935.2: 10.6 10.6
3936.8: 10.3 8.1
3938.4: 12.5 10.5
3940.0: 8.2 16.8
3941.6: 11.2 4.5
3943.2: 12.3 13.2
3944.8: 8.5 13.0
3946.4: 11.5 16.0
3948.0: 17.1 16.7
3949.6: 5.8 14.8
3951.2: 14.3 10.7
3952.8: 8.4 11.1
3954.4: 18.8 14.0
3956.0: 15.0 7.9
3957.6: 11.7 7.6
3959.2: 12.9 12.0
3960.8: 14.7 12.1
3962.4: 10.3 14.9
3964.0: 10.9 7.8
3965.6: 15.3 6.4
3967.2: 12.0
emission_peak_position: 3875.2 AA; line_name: Ly-alpha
